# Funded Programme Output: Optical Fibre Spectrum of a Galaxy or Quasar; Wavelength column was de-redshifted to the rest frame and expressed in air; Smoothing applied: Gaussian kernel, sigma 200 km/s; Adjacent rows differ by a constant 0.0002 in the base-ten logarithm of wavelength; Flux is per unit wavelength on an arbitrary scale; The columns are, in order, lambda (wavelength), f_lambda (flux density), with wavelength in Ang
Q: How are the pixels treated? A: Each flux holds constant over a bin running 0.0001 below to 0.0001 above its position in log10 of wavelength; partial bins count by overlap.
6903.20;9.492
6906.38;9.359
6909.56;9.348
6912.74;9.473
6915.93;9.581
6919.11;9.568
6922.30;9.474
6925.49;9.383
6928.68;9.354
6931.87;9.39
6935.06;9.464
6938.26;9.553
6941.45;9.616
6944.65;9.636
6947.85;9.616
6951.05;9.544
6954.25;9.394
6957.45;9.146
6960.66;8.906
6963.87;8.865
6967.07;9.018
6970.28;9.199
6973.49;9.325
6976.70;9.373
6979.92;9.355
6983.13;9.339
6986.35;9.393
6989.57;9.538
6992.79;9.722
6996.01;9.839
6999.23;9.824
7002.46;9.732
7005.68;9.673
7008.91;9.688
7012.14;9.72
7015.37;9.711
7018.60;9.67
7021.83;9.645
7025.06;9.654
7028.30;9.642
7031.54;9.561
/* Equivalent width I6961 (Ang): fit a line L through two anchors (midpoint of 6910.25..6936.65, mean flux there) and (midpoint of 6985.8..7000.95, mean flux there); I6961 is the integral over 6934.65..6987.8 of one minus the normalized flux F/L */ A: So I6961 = 1.3 Ang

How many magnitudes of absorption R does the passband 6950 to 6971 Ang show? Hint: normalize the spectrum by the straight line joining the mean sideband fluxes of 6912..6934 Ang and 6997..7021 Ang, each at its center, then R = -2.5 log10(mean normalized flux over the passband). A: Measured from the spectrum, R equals 0.05 mag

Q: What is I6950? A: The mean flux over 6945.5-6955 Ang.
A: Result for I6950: 9.54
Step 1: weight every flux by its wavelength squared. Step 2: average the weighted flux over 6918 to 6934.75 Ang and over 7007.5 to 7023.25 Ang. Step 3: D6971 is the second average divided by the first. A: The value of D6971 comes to 1.1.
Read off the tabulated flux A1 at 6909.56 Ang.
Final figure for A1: 9.348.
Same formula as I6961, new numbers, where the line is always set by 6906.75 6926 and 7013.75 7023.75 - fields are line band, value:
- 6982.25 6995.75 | 0.1 Ang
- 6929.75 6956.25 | 0.0 Ang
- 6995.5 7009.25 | -0.1 Ang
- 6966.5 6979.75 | 0.5 Ang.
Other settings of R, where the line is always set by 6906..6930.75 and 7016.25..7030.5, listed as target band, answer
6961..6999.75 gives 0.02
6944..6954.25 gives -0.01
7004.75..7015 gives -0.01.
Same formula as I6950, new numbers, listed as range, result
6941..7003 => 9.41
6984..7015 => 9.67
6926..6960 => 9.45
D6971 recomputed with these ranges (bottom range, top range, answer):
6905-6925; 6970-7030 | 1.04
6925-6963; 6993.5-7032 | 1.05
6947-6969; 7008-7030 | 1.07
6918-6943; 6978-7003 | 1.03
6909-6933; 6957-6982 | 0.98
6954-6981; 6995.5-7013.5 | 1.07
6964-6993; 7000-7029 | 1.05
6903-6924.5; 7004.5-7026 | 1.05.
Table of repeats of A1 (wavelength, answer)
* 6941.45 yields 9.616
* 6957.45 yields 9.146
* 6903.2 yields 9.492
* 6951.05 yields 9.544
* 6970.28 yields 9.199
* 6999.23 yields 9.824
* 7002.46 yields 9.732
